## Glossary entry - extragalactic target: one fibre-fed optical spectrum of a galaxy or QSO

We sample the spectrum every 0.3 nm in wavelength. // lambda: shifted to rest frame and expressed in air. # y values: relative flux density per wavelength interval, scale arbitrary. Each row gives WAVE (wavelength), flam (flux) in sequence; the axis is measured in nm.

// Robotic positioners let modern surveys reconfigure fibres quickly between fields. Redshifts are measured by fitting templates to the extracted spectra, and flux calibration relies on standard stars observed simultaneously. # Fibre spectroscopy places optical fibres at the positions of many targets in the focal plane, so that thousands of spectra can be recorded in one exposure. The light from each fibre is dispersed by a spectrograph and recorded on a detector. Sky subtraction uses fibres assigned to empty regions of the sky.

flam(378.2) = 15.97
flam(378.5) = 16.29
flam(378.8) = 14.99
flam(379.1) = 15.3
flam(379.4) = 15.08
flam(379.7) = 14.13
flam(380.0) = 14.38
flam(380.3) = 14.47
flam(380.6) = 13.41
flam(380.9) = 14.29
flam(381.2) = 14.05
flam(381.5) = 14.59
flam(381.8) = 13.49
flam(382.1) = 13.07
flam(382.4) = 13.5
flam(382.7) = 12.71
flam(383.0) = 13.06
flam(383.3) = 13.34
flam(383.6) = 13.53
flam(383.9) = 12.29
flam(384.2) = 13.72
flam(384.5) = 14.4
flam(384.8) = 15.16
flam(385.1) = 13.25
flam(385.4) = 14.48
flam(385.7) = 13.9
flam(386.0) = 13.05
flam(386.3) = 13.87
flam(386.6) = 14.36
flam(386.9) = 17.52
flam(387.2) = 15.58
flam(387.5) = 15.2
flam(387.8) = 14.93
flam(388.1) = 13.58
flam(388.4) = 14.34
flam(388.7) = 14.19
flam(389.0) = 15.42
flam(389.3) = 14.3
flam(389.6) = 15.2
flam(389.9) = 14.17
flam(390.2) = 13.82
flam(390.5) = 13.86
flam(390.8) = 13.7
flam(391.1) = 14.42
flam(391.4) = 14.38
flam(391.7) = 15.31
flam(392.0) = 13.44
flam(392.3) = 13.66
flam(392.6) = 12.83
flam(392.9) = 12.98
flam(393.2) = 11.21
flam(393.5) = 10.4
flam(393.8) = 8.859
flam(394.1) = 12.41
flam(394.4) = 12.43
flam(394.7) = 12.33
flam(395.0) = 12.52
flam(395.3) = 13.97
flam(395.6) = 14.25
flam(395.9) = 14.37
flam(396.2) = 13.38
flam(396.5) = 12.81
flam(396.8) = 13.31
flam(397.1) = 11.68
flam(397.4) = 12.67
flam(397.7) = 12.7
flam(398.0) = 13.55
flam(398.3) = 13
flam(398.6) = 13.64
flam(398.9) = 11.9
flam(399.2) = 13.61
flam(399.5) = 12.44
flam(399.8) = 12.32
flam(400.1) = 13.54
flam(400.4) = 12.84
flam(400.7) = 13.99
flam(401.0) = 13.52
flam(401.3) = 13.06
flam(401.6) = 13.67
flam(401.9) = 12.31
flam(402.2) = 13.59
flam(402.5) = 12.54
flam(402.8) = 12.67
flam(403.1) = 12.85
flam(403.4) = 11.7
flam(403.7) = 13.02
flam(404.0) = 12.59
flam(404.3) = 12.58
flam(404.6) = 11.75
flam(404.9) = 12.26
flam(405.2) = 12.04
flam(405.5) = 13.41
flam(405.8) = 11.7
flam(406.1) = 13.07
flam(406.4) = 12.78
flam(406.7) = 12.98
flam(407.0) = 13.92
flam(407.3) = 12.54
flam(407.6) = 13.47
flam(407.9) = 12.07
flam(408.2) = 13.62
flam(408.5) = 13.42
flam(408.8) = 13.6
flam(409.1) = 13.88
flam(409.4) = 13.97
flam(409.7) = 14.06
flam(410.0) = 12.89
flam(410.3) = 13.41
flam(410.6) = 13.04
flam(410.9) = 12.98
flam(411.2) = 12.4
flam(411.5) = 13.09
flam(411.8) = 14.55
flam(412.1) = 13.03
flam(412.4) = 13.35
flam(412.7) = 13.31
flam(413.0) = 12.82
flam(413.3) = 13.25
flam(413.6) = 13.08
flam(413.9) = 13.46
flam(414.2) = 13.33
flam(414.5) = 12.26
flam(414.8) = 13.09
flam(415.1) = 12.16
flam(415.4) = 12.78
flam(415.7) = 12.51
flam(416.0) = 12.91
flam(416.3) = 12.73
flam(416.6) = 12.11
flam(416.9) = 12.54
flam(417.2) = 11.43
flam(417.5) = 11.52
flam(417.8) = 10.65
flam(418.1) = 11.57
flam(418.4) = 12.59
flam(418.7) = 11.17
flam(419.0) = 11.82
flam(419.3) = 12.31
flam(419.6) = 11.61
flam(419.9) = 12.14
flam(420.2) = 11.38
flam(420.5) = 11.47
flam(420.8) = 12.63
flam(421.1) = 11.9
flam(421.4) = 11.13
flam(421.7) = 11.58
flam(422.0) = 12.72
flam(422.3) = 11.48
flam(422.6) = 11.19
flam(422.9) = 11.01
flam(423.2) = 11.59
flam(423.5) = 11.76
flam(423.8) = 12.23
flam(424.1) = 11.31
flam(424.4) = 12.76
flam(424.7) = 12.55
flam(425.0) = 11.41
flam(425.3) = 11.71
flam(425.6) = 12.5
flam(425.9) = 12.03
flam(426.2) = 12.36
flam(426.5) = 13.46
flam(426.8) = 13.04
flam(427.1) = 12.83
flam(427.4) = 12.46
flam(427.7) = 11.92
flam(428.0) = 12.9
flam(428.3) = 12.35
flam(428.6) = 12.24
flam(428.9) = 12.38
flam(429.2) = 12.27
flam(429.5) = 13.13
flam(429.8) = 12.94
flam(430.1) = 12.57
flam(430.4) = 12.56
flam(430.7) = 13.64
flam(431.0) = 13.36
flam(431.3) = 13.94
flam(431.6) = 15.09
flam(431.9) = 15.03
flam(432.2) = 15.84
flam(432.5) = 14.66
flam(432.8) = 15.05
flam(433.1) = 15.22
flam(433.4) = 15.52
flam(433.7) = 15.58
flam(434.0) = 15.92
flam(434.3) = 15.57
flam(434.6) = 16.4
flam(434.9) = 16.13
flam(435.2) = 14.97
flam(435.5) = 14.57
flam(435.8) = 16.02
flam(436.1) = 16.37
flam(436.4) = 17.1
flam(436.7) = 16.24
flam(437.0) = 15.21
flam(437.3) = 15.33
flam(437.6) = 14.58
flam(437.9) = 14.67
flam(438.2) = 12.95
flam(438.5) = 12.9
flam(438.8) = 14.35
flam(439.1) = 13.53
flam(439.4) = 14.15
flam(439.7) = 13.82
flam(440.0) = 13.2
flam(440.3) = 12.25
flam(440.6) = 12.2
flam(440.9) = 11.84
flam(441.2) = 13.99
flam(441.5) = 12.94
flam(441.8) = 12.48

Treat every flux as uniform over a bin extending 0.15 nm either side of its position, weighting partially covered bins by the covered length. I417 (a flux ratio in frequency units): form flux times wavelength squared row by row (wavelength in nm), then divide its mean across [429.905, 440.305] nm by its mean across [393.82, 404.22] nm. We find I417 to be 1.4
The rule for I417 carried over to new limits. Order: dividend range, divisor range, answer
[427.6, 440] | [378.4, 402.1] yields 1.30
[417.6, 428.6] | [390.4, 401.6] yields 1.05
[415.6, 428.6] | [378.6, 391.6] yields 1.02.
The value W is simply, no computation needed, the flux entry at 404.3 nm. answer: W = 12.58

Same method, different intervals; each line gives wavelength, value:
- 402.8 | 12.67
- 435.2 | 14.97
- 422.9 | 11.01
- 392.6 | 12.83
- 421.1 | 11.9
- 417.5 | 11.52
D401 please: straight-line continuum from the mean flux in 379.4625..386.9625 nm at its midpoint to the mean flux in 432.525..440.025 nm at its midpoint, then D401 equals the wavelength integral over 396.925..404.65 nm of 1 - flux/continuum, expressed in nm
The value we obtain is 0.769 nm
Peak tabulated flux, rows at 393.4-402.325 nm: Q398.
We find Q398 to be 14.37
